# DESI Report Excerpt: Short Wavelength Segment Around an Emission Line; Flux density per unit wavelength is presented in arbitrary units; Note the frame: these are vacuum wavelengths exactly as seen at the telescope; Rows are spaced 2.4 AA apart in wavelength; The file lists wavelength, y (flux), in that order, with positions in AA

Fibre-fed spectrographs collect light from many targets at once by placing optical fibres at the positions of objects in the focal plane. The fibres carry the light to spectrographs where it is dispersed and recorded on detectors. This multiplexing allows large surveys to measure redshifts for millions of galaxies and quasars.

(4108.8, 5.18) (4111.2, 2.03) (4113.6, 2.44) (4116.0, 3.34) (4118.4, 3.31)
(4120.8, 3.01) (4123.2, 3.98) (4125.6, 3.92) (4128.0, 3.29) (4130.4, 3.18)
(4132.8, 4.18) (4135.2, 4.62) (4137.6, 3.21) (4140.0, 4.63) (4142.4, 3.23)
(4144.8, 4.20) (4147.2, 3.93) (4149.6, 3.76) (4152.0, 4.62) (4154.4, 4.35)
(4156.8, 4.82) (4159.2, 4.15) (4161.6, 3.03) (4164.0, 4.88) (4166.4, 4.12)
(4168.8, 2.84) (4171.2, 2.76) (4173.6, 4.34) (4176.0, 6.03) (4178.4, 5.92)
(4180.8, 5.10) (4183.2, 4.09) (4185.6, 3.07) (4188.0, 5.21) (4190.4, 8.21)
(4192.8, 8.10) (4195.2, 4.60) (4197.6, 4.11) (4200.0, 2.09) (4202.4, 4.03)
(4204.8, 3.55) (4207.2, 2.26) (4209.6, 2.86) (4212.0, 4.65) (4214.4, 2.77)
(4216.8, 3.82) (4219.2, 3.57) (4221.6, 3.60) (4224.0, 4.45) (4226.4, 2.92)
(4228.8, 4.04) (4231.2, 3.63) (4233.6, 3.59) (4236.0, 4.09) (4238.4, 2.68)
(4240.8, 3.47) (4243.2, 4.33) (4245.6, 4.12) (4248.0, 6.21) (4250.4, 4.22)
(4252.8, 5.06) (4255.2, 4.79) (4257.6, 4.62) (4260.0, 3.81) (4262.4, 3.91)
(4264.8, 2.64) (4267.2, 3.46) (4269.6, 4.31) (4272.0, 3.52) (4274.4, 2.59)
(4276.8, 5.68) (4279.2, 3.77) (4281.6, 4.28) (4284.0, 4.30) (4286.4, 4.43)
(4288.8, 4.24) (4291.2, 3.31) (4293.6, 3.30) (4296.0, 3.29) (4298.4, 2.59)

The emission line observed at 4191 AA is [O II] 3727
